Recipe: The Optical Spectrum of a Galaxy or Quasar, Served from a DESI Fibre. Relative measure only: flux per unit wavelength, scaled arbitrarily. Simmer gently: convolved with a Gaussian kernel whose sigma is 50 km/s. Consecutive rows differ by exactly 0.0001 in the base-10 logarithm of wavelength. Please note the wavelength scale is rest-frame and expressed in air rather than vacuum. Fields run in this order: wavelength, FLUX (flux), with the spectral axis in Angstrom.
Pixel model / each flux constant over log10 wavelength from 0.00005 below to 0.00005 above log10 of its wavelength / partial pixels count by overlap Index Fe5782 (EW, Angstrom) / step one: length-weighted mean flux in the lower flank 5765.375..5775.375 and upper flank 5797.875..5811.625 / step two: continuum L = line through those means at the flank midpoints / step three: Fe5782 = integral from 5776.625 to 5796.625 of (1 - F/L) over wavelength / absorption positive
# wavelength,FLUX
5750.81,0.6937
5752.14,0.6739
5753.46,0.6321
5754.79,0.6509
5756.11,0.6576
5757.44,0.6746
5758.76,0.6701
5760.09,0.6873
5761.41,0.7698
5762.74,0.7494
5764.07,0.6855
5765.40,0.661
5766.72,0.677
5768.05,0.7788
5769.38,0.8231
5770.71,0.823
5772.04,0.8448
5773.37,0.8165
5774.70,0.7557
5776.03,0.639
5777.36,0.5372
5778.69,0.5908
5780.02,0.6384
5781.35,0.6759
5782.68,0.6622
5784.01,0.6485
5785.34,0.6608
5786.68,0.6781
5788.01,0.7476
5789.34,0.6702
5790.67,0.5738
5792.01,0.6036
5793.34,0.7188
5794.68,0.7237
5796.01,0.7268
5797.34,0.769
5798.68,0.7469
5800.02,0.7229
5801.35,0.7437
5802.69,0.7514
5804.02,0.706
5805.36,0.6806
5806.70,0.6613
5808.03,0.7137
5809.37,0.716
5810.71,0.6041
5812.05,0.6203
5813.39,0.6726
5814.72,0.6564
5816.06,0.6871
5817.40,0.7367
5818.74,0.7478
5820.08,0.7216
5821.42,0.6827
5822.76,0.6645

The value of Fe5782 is 2.3 Angstrom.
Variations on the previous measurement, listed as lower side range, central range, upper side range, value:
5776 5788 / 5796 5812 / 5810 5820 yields -1.0 Angstrom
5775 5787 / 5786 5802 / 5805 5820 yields -1.1 Angstrom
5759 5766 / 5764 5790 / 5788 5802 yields 0.2 Angstrom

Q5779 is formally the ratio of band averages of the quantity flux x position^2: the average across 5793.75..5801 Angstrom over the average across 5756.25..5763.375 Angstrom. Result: 1.1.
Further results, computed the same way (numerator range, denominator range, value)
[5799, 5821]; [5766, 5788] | 1.00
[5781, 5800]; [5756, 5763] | 0.99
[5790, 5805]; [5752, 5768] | 1.04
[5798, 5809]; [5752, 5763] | 1.06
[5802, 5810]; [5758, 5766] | 1.02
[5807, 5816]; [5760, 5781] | 0.94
